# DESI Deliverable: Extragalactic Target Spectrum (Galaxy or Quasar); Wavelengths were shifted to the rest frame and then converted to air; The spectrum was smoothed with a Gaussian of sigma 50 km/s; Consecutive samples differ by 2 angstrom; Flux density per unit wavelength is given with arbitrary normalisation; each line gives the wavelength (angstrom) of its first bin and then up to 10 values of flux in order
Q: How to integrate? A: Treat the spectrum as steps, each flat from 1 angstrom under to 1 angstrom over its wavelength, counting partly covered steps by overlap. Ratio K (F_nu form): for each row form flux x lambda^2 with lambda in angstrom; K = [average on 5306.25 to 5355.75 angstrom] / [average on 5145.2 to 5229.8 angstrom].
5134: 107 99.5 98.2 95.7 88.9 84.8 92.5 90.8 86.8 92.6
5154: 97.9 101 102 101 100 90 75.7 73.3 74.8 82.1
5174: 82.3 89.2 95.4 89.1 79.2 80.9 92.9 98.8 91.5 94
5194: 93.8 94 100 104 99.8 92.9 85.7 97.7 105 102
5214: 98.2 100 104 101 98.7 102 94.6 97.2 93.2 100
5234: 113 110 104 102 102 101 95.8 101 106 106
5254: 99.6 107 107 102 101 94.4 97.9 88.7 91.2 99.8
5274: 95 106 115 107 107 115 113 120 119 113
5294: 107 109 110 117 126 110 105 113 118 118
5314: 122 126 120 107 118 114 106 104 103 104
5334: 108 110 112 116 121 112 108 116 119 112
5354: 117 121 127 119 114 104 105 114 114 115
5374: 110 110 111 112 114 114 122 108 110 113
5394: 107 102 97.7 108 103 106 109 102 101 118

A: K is 1.3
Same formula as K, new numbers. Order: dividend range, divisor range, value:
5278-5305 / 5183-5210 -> 1.24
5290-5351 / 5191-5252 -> 1.18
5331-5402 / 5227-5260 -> 1.14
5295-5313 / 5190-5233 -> 1.21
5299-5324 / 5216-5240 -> 1.18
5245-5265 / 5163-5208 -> 1.17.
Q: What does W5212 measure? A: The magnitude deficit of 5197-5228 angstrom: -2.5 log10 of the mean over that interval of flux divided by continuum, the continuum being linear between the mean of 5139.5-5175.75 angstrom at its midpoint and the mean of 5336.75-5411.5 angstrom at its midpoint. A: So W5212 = -0.044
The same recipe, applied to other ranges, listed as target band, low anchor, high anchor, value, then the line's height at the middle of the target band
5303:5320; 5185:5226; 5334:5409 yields -0.09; 107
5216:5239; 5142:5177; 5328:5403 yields -0.05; 96.6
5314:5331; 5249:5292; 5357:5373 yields -0.03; 110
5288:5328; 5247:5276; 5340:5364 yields -0.06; 108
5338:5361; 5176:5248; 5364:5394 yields -0.07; 109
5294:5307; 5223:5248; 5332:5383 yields -0.05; 108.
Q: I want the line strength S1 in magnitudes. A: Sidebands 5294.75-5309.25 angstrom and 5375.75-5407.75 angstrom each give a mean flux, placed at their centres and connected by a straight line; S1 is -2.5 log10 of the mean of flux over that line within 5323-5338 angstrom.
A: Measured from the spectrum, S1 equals 0.04 mag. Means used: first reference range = 113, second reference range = 109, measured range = 107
